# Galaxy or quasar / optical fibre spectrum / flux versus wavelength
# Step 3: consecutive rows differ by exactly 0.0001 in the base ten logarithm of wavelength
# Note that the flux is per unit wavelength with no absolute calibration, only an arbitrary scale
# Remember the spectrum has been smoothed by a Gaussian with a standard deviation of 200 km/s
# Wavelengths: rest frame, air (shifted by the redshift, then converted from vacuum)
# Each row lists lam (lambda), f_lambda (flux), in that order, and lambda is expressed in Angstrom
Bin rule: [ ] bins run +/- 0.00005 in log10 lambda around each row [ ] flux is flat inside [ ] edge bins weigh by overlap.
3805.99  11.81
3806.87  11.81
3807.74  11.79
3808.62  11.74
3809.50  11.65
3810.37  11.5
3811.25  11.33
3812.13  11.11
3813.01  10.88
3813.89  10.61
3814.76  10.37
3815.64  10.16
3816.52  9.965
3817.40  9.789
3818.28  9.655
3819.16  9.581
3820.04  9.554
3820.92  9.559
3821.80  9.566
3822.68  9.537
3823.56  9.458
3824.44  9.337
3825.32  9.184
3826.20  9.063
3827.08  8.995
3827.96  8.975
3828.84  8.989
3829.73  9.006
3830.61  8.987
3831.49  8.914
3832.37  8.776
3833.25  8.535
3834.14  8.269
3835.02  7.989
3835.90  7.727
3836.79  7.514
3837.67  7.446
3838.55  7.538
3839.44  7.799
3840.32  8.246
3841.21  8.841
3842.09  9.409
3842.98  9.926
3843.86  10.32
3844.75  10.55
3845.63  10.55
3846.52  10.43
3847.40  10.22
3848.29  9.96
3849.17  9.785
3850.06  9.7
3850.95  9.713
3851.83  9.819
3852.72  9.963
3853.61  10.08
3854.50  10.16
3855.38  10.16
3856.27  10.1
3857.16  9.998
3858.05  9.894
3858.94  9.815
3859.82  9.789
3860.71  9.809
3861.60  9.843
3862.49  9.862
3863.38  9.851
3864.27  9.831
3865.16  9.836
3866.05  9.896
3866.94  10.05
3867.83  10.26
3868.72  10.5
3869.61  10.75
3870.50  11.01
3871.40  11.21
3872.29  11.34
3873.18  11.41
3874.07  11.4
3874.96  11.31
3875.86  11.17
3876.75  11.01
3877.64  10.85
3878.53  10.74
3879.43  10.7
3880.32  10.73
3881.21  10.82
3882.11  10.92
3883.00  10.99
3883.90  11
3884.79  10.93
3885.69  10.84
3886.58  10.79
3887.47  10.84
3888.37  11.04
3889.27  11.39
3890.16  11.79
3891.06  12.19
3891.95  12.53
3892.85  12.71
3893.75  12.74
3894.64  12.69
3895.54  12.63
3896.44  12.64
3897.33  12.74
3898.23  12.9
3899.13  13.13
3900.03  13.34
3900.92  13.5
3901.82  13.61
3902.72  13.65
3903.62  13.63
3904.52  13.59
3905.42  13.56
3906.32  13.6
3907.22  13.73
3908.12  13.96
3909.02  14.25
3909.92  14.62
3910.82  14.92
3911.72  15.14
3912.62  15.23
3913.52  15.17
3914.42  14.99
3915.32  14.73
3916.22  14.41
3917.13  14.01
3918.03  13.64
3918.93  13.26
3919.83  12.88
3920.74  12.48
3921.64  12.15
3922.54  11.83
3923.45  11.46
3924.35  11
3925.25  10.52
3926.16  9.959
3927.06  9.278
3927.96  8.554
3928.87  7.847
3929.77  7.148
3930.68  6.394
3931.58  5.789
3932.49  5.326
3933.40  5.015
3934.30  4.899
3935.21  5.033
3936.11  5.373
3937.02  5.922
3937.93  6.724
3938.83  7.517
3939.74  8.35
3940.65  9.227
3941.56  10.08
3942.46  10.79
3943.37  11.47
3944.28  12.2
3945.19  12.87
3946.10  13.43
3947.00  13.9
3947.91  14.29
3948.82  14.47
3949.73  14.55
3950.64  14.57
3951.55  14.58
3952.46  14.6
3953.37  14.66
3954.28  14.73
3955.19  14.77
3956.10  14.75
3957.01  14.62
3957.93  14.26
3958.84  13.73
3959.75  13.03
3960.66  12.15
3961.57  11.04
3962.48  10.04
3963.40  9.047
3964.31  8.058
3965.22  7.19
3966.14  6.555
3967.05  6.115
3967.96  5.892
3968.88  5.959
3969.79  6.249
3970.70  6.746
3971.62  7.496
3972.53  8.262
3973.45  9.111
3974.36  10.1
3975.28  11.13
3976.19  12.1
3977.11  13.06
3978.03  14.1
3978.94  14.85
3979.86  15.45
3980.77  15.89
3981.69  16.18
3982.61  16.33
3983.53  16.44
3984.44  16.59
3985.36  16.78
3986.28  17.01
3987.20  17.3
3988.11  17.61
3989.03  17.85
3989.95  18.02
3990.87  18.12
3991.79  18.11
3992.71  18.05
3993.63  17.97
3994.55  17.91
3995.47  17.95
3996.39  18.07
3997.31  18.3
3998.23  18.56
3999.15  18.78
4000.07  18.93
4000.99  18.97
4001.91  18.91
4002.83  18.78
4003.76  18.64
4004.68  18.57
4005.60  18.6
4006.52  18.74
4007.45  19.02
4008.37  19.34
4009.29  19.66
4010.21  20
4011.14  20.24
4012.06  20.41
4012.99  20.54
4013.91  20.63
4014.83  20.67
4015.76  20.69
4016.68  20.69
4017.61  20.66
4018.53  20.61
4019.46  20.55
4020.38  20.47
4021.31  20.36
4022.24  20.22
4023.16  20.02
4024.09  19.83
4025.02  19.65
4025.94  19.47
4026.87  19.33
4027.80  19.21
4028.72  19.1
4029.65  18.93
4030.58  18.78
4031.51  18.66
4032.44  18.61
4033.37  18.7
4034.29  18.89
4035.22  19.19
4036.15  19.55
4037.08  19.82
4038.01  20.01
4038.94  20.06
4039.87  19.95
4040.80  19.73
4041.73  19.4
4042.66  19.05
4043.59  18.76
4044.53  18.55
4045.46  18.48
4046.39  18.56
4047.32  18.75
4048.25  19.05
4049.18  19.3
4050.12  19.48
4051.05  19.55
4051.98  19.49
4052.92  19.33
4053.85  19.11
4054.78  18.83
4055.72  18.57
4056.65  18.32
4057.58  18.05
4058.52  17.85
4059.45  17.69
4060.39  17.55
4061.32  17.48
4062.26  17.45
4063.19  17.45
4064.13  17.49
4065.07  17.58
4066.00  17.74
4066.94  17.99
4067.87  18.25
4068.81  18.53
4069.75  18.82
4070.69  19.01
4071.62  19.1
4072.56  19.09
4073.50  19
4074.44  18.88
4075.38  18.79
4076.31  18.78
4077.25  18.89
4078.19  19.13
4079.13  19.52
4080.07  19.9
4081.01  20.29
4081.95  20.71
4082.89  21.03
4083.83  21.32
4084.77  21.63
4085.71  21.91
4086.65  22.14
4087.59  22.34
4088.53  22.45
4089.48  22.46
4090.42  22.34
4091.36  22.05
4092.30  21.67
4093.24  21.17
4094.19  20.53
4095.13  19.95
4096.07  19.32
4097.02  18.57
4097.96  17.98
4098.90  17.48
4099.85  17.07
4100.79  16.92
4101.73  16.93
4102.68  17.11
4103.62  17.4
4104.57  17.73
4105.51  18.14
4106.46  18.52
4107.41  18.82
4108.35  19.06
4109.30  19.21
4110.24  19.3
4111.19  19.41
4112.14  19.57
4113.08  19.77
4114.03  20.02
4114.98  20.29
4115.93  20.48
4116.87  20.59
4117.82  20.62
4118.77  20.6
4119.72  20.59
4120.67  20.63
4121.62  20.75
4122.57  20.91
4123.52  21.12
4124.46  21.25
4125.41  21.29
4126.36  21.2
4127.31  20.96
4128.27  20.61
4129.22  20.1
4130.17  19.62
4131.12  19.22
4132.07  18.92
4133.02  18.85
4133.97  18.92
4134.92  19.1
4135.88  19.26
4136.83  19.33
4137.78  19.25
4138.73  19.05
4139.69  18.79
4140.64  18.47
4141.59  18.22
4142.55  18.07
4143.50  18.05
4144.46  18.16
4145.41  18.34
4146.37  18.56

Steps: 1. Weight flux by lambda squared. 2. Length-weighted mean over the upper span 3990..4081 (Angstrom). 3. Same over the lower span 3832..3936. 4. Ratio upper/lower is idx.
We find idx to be 1.89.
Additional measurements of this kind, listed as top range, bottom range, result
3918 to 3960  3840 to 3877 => 1.12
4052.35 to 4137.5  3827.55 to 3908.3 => 2.04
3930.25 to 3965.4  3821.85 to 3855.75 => 1.24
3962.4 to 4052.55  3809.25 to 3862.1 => 1.95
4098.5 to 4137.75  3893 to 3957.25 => 1.80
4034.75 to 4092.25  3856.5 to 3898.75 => 1.93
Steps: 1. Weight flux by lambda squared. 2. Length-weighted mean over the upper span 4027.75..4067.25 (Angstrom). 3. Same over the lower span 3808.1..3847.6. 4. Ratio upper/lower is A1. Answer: 2.21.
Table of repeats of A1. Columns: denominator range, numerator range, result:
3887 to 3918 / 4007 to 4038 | 1.57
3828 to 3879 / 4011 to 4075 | 2.16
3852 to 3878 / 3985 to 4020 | 1.96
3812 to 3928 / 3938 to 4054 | 1.58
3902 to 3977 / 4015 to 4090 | 1.85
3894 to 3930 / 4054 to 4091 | 1.63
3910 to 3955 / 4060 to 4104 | 1.86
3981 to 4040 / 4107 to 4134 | 1.12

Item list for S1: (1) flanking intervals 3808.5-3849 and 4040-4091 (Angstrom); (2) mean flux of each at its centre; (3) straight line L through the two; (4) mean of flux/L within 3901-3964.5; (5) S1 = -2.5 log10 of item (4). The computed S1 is 0.168 mag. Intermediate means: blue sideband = 9.49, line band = 11.8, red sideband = 19.3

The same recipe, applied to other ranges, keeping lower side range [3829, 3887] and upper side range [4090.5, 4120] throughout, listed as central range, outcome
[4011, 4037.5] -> -0.22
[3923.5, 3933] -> 0.45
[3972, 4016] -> -0.14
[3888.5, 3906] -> -0.13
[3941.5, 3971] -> 0.17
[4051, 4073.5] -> -0.04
